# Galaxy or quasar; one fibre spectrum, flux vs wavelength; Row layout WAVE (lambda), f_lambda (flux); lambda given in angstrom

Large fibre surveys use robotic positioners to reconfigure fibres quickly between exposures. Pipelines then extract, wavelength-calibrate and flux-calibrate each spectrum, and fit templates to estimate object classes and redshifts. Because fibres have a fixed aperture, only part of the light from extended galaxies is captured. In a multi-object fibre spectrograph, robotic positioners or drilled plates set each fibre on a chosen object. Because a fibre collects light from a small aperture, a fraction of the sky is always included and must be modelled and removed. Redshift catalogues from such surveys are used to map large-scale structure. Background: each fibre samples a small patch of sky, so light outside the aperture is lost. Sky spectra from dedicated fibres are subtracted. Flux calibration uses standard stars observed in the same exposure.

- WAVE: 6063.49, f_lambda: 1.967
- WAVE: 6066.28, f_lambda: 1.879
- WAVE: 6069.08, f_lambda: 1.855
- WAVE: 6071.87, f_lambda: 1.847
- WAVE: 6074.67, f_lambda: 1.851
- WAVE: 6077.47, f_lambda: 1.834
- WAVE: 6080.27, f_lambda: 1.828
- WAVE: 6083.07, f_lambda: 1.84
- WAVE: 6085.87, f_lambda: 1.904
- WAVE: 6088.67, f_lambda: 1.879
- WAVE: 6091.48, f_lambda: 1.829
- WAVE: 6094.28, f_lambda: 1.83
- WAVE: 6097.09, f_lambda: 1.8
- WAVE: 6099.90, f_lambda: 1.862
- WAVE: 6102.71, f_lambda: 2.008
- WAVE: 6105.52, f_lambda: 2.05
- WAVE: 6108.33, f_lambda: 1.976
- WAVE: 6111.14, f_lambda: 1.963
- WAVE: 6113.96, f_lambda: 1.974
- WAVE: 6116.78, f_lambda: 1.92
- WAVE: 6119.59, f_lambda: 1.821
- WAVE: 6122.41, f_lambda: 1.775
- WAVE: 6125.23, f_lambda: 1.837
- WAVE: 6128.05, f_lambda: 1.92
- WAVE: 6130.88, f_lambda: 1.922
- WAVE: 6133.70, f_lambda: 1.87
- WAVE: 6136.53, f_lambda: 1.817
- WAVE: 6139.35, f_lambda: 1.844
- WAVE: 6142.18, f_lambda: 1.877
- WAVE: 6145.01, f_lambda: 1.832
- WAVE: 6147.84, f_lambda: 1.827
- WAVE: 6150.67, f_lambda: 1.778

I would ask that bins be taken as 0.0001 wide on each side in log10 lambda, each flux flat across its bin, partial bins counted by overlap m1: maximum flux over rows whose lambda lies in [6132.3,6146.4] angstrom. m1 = 1.877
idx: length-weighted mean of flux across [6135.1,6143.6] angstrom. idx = 1.85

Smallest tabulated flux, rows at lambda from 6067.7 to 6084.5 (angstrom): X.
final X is 1.828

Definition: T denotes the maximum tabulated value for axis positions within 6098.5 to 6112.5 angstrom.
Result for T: 2.05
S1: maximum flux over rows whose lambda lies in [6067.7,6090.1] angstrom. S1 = 1.904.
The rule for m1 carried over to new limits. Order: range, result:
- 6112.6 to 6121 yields 1.974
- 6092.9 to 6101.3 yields 1.862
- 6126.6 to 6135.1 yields 1.922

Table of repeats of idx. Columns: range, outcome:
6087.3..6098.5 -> 1.83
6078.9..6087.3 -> 1.86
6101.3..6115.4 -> 1.99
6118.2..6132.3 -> 1.85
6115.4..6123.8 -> 1.84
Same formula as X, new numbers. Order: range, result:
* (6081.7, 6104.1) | 1.8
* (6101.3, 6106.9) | 2.008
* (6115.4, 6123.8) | 1.775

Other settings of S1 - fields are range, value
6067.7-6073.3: 1.855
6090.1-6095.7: 1.83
